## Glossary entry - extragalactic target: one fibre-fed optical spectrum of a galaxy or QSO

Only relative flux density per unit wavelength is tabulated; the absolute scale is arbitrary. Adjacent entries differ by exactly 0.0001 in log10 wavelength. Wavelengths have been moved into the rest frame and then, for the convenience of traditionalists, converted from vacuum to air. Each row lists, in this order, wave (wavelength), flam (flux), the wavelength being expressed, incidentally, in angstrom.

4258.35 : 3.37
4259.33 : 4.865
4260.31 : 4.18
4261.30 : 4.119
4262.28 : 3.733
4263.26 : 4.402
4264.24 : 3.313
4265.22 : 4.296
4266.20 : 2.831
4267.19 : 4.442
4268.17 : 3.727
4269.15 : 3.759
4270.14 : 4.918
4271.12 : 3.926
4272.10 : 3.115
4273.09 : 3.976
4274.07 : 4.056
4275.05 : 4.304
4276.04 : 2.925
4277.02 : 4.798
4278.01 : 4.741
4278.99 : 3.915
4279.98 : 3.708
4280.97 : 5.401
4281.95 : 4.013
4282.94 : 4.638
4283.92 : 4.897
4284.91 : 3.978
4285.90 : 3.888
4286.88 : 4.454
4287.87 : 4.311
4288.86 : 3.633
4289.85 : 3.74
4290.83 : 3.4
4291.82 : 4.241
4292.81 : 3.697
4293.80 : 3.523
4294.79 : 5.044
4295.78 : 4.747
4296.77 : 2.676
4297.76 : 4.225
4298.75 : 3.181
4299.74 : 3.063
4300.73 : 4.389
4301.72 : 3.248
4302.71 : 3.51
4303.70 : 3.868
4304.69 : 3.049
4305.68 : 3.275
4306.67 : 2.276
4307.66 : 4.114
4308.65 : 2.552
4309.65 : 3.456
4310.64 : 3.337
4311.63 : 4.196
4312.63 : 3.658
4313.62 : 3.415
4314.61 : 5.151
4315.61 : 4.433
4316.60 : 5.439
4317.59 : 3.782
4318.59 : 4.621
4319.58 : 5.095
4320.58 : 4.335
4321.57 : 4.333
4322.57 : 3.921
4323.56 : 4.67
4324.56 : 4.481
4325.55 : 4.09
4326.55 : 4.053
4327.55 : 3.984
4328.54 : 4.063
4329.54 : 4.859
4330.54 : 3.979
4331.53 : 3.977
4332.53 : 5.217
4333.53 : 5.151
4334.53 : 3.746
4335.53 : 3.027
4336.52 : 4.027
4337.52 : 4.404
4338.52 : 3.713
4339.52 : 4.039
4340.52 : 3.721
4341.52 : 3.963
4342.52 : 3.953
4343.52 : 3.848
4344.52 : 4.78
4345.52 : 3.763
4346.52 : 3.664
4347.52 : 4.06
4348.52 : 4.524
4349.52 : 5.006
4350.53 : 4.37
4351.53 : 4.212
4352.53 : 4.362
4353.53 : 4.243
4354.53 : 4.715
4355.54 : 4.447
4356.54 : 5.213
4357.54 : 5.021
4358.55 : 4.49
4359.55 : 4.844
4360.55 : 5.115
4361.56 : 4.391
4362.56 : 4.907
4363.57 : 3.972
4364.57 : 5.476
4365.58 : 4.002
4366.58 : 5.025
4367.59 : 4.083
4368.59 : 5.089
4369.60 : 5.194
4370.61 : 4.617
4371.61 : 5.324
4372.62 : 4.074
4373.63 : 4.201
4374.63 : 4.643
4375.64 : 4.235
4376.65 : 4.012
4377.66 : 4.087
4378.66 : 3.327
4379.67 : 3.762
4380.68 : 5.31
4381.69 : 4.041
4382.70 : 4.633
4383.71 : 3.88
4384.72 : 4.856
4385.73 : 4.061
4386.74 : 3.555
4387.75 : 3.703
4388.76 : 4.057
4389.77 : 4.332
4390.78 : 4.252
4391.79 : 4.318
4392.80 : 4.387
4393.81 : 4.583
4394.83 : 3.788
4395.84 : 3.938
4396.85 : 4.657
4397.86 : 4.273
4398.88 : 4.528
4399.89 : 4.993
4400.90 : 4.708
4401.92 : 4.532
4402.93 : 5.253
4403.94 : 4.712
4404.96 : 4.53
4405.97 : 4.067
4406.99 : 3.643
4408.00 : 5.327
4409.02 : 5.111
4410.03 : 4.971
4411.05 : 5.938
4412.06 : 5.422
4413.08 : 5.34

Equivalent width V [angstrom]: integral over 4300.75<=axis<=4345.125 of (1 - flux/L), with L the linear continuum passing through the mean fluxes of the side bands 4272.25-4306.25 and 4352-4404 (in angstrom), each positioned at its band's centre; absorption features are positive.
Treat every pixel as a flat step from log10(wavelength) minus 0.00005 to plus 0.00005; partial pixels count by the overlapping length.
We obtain 1.3 angstrom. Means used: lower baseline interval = 3.94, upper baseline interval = 4.46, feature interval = 4.02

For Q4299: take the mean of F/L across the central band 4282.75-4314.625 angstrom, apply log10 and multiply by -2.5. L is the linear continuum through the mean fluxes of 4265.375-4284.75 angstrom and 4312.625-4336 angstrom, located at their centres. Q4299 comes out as 0.12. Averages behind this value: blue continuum 4.11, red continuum 4.33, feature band 3.75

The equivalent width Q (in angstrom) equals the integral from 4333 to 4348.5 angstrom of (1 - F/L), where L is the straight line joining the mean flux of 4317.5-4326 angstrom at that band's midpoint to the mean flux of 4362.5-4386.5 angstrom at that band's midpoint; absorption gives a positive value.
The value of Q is 1.4 angstrom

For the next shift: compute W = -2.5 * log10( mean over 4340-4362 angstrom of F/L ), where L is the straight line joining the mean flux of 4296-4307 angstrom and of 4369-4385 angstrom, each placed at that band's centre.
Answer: -0.09 mag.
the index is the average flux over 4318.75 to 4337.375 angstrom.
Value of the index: 4.29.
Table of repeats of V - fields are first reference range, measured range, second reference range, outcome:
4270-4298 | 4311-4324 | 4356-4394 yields -0.5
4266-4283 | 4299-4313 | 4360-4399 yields 2.5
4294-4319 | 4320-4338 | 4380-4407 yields -1.4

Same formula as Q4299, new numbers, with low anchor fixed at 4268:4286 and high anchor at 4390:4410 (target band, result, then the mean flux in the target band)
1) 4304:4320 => 0.11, 3.86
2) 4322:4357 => 0.03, 4.23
